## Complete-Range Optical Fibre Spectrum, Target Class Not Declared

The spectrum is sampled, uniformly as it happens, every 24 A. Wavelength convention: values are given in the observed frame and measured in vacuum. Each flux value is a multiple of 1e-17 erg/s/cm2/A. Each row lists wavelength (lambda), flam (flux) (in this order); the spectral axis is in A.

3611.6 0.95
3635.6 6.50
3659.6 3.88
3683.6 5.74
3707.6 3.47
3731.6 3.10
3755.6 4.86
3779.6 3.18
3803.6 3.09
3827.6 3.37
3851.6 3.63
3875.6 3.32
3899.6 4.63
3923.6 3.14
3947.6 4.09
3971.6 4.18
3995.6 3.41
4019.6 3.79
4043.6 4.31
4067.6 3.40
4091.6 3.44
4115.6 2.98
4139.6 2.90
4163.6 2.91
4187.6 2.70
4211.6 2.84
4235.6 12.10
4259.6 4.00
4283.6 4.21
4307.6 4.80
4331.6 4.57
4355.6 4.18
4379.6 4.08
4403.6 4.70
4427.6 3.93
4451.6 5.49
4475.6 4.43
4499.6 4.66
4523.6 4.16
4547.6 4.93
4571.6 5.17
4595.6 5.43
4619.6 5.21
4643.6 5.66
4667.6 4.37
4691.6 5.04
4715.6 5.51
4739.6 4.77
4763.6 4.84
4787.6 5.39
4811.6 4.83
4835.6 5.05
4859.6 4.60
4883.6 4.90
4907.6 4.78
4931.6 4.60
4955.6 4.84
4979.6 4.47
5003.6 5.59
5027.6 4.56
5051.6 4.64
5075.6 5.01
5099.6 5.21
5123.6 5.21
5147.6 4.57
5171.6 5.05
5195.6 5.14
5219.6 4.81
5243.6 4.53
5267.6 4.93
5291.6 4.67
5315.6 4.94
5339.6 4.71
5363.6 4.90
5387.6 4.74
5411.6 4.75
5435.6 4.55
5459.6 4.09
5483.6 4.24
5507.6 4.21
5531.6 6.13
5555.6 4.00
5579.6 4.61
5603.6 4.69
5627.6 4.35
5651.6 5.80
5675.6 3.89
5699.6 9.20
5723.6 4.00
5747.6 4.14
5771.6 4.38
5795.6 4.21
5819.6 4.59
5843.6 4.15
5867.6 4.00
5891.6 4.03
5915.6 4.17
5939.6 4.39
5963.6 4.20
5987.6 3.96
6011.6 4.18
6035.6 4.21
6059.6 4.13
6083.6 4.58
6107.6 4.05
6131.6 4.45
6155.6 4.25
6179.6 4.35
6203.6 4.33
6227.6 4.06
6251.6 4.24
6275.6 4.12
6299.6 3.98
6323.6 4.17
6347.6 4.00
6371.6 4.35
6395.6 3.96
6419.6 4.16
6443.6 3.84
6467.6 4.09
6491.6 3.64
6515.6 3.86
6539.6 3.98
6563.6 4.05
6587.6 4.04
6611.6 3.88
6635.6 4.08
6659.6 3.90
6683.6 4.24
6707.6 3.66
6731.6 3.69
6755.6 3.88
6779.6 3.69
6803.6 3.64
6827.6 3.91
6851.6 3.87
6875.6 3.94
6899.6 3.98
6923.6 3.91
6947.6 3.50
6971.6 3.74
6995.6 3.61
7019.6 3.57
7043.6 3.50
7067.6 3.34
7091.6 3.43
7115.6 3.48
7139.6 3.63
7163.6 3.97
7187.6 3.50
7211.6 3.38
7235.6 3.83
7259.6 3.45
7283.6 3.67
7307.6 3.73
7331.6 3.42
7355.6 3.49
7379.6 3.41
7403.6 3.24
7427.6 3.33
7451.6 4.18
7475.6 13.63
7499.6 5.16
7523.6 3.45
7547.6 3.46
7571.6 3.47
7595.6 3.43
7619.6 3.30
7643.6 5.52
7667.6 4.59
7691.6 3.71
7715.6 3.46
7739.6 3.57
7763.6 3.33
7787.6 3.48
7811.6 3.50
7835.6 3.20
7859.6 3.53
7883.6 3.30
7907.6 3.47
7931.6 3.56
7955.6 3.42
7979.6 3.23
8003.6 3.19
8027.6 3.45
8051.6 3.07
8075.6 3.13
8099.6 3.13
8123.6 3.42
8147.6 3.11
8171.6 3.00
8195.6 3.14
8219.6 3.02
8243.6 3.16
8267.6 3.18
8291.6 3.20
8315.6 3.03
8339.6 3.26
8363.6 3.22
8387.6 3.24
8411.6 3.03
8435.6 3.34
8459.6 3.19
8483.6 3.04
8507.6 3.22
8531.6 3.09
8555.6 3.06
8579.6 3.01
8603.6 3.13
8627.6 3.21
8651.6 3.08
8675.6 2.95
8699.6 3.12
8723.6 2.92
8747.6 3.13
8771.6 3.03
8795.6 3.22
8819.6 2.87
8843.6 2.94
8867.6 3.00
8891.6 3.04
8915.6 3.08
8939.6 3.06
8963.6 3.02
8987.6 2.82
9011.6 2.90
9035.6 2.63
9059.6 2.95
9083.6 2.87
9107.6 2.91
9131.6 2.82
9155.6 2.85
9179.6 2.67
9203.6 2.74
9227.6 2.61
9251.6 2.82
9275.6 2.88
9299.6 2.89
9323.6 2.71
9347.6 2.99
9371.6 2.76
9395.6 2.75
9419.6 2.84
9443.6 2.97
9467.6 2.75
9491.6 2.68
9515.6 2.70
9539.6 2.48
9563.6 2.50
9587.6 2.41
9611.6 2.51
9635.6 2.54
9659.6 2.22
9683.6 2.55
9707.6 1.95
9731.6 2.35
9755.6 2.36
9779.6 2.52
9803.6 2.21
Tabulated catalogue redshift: 0.137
